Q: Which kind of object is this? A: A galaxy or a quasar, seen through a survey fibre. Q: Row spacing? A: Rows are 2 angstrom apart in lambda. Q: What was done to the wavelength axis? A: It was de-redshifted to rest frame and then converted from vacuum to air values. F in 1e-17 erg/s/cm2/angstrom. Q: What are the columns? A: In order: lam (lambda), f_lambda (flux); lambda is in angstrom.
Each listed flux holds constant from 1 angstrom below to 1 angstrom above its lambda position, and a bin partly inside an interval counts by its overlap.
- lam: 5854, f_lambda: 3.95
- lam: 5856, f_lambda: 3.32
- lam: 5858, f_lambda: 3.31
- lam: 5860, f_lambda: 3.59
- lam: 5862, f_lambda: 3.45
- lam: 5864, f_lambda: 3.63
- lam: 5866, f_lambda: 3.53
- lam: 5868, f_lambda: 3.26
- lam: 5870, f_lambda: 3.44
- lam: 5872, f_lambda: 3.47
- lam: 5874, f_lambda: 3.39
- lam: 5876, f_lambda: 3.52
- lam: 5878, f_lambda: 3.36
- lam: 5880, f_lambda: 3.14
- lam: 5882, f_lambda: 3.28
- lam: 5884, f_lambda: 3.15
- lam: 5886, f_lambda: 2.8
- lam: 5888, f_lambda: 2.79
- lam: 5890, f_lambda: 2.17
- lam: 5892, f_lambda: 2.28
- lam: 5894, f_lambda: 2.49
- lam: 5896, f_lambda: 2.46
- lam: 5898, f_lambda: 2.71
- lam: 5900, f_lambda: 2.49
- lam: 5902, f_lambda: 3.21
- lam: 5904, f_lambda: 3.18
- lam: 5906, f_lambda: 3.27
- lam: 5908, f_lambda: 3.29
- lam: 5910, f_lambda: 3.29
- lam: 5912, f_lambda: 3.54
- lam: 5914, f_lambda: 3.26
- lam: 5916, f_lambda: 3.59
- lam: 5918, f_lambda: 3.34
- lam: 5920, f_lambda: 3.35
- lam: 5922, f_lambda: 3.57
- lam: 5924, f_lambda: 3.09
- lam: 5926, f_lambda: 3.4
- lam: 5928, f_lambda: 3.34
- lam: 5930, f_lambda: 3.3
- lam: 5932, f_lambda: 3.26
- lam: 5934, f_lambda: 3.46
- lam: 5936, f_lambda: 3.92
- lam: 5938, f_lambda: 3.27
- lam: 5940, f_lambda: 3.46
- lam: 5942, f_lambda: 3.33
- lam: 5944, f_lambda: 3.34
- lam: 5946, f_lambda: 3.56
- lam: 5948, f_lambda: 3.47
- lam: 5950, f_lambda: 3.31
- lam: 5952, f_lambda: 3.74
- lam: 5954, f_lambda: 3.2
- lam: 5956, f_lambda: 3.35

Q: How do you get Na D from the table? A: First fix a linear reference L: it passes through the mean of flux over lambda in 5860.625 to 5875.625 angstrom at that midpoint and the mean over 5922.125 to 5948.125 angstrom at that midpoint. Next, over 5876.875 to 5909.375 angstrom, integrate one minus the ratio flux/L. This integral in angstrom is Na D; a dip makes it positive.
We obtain 5.2 angstrom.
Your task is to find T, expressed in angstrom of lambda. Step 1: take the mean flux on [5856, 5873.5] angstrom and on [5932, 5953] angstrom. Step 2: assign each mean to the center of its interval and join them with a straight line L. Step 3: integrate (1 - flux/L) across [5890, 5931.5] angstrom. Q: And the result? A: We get 4.36 angstrom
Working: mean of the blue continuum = 3.45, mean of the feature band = 3.1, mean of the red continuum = 3.48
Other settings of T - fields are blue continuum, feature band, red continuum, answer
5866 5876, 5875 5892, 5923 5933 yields 2.0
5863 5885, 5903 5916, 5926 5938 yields 0.3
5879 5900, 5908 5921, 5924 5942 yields -1.2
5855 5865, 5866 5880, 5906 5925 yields 0.2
